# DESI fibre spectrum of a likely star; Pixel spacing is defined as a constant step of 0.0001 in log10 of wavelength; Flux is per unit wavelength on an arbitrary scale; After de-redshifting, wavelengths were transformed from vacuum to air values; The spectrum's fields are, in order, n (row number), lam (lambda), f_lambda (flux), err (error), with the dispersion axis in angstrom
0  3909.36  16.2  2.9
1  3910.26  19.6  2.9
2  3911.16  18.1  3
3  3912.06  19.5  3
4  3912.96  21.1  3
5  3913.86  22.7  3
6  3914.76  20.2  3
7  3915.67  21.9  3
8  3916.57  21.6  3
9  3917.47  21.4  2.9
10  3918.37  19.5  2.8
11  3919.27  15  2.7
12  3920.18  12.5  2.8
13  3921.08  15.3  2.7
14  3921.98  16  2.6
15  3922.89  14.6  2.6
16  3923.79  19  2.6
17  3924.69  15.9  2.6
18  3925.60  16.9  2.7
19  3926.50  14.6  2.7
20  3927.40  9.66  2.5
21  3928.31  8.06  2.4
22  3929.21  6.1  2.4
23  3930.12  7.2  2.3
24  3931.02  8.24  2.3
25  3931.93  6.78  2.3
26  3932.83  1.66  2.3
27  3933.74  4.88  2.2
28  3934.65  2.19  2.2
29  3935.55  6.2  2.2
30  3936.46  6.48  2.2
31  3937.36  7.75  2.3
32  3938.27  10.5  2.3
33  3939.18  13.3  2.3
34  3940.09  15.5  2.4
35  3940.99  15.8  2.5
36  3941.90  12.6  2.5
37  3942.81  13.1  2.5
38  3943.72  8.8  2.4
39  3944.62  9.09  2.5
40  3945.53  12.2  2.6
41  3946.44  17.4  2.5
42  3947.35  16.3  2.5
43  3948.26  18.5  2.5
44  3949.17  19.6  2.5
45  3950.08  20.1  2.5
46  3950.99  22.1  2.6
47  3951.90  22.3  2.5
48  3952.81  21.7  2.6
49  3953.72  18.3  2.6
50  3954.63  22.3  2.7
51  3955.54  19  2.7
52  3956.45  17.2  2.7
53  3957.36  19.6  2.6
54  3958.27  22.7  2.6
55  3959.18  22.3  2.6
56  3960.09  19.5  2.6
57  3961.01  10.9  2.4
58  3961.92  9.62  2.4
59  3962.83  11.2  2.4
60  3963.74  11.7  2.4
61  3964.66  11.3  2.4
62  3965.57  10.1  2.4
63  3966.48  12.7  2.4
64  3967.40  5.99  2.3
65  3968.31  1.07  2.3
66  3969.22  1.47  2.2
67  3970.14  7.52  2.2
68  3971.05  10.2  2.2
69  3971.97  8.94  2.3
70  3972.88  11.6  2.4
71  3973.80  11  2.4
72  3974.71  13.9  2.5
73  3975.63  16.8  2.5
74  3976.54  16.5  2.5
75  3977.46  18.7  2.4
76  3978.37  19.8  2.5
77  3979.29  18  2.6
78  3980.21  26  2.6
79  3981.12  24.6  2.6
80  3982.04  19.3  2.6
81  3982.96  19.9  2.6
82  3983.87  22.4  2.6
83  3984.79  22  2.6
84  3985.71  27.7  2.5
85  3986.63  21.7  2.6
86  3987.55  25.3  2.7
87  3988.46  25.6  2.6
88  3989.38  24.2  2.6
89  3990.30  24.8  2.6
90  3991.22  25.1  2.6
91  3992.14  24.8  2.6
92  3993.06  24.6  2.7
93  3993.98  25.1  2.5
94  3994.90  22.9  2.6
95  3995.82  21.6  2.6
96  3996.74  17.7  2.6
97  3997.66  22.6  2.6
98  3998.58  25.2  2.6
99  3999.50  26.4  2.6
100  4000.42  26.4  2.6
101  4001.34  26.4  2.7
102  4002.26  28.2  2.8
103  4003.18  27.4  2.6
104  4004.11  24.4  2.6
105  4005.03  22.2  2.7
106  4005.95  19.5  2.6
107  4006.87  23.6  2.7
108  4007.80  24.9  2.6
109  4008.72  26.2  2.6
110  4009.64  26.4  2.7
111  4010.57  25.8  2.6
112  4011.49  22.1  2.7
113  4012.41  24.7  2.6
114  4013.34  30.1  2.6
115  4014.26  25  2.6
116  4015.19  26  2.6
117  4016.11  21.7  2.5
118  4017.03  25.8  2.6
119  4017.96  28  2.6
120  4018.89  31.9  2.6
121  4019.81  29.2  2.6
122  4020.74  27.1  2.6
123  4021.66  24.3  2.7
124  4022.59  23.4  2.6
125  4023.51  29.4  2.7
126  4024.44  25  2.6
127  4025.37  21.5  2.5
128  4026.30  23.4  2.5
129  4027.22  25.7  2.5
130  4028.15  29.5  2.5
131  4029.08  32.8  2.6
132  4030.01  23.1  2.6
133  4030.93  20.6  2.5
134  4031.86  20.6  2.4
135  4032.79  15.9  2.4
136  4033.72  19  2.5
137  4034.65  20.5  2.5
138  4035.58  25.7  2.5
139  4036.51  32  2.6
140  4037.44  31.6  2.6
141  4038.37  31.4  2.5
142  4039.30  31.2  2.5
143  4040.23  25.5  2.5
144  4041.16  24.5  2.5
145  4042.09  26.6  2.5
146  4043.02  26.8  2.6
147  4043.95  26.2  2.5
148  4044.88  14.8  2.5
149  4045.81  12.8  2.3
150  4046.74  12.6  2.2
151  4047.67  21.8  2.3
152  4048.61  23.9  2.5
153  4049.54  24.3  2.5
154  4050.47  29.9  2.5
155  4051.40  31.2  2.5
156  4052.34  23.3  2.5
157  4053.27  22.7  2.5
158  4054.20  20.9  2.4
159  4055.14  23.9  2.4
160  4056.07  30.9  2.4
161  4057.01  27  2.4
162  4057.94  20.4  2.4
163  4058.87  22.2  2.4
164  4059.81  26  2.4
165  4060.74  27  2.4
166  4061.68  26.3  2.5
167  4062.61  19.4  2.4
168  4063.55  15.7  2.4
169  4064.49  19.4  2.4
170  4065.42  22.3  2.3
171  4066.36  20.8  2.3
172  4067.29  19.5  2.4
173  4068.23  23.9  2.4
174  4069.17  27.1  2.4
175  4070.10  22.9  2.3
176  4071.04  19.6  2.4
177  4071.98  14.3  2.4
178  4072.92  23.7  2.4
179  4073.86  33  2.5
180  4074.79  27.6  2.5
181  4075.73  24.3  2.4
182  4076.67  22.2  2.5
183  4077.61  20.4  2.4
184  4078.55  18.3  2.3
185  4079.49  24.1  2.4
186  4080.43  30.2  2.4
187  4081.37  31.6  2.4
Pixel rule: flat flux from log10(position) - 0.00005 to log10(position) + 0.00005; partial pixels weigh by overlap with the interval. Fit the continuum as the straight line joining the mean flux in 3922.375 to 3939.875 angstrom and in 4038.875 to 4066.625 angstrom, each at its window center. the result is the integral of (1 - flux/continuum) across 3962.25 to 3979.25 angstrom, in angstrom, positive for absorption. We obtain 3.5 angstrom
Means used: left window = 9.57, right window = 23.4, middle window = 11.3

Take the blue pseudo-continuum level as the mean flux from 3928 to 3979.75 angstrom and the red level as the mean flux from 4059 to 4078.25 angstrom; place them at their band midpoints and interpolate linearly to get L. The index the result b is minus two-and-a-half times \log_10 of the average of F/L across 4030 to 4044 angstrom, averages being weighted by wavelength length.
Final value -0.24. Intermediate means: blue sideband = 12.9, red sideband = 22.7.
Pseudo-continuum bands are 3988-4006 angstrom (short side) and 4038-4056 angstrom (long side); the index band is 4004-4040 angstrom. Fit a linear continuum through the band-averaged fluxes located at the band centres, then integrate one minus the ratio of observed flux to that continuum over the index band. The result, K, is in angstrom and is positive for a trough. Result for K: -1.8 angstrom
